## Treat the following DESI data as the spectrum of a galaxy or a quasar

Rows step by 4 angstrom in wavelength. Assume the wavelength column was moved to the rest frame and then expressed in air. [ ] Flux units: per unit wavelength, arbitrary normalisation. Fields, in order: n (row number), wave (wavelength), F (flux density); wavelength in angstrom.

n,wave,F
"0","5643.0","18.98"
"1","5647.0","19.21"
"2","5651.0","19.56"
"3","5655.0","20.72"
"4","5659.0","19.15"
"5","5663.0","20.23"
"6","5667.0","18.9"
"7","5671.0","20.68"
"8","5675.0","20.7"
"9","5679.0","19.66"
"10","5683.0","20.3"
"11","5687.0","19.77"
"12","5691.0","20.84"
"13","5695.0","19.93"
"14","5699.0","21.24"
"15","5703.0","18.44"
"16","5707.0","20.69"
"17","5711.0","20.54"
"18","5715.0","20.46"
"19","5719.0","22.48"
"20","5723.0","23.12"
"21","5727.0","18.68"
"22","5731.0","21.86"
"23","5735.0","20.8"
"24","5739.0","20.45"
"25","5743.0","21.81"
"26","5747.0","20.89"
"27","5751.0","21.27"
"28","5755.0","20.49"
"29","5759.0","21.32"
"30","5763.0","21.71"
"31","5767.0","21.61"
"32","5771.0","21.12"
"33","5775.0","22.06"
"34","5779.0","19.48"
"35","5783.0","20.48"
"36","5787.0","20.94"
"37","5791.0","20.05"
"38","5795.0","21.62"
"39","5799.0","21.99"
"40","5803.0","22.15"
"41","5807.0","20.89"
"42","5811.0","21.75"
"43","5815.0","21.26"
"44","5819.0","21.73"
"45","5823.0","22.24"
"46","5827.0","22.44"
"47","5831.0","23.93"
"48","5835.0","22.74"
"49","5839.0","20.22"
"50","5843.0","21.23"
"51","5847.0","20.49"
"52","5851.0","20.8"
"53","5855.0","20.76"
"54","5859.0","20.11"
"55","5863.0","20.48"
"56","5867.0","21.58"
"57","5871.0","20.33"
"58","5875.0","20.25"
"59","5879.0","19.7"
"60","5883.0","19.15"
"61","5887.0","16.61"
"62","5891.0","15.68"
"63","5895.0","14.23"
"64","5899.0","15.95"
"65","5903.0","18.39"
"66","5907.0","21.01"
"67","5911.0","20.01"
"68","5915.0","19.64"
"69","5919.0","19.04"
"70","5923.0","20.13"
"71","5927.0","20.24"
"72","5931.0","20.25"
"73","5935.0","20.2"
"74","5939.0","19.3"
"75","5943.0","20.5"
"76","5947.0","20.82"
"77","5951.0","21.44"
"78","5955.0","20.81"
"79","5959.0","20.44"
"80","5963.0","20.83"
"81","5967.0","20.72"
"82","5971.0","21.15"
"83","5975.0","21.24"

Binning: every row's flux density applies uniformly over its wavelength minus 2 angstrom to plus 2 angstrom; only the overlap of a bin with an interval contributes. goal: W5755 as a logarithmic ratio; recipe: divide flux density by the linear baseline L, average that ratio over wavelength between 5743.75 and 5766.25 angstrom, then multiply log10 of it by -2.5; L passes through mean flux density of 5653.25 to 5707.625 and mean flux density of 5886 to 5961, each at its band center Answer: -0.07 mag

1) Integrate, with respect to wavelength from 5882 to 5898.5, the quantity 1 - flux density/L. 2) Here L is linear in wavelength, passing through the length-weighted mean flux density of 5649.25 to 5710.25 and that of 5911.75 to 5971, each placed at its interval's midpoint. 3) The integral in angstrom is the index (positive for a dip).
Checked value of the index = 3.31 angstrom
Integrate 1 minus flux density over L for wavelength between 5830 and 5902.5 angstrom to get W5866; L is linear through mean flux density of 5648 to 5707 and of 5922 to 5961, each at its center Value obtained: 2.5 angstrom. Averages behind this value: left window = 20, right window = 20.4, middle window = 19.6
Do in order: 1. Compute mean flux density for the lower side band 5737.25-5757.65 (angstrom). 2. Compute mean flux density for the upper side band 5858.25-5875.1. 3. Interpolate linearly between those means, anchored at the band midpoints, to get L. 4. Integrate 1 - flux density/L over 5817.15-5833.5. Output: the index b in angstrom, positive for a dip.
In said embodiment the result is -1.46 angstrom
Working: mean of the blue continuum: 21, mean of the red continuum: 20.6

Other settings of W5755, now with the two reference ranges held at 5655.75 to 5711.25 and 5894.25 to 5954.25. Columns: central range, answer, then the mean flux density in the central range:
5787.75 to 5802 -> -0.08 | 21.3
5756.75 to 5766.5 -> -0.08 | 21.5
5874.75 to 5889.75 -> 0.06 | 18.6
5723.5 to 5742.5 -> -0.04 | 20.8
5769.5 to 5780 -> -0.06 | 21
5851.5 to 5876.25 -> -0.05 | 20.6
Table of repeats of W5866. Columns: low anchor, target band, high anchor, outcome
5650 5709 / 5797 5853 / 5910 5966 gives -4.2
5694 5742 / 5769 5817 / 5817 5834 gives 1.9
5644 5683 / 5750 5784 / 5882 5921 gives -3.6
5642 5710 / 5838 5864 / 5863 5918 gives -2.3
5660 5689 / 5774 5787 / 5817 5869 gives 0.2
